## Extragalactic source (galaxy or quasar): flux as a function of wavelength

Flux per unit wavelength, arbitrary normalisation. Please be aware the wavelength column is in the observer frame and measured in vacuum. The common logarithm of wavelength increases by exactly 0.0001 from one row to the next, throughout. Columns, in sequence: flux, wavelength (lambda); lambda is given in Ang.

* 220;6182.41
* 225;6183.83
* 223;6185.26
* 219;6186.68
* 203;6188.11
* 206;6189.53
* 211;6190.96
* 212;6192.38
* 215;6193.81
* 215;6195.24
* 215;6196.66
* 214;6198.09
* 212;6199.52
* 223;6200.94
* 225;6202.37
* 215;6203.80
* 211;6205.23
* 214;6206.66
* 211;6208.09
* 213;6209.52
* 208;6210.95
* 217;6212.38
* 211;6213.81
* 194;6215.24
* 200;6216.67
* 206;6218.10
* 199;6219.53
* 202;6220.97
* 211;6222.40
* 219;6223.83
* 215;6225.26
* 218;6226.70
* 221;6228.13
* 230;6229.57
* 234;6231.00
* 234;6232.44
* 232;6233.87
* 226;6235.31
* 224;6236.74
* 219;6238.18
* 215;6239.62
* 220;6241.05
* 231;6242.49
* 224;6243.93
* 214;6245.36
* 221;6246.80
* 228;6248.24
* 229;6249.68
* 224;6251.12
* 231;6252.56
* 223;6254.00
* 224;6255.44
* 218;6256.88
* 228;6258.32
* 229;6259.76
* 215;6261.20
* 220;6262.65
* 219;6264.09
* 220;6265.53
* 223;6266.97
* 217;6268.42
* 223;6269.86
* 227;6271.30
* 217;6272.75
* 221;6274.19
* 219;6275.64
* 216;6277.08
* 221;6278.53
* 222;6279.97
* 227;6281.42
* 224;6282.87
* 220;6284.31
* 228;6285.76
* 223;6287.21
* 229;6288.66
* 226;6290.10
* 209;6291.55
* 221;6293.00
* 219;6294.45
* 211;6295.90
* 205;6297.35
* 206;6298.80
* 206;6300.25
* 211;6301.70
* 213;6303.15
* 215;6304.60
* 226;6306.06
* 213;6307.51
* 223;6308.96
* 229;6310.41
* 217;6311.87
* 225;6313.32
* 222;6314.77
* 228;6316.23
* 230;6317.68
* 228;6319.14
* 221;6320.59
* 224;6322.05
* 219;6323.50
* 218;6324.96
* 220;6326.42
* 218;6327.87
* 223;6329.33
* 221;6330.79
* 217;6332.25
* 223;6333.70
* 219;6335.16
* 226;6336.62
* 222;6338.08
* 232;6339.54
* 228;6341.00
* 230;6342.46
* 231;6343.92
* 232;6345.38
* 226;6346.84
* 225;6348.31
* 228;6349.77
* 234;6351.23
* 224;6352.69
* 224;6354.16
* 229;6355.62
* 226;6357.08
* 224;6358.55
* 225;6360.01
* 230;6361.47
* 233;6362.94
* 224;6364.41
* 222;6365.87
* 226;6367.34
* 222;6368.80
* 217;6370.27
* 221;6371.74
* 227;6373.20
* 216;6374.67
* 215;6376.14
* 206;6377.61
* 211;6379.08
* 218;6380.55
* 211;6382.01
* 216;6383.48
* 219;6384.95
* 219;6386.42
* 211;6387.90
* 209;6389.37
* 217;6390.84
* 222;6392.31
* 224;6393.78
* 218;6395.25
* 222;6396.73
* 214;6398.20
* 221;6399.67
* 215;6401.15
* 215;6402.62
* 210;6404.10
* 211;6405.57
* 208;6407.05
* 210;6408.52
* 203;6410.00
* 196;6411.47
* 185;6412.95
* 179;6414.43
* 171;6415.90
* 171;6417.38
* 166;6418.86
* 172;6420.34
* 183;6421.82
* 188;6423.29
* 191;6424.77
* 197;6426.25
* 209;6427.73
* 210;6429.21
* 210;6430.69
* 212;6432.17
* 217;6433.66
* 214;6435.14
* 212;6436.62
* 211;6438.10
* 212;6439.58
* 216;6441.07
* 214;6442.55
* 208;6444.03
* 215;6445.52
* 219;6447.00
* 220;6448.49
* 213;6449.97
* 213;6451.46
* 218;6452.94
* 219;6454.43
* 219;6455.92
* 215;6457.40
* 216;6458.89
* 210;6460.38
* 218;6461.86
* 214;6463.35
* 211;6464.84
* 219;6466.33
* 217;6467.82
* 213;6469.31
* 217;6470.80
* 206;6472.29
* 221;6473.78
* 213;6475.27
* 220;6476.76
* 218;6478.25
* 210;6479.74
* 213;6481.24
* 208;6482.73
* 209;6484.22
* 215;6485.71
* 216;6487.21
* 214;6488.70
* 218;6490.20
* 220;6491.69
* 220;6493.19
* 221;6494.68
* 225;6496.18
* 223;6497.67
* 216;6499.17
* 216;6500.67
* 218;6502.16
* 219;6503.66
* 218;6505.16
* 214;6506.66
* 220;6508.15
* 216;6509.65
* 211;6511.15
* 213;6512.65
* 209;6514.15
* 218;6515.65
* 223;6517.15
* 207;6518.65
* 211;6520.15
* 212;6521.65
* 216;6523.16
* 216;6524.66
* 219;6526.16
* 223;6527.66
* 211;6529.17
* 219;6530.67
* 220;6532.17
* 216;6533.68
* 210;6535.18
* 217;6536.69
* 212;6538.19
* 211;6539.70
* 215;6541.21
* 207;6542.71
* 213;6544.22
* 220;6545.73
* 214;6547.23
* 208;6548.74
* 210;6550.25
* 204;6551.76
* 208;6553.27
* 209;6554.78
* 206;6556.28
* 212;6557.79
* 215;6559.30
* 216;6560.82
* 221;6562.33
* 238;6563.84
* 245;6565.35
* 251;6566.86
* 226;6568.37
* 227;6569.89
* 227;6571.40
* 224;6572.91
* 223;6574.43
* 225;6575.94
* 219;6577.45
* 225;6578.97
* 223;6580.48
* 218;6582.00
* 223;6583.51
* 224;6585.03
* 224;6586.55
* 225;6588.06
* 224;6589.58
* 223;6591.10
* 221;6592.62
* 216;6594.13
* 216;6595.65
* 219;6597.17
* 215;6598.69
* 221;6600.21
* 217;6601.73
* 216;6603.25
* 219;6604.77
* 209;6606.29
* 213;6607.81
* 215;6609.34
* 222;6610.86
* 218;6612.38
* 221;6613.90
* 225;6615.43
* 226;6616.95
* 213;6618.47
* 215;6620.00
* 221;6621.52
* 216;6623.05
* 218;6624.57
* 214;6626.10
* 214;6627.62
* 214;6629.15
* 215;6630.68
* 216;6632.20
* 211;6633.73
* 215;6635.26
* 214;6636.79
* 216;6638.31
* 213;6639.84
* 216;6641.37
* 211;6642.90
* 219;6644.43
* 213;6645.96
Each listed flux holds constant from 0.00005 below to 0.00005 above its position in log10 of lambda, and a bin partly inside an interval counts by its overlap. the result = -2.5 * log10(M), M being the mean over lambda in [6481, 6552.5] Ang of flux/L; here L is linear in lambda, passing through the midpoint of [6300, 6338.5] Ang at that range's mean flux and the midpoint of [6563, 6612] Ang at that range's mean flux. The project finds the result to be 0.04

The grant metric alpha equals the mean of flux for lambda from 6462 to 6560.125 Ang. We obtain 215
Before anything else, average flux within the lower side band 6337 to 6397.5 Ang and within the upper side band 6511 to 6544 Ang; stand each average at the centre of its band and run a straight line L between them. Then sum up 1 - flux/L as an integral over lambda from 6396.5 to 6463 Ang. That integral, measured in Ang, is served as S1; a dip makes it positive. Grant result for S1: 4.04 Ang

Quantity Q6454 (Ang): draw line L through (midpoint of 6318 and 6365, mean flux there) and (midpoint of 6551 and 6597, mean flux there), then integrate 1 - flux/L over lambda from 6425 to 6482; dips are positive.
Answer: 2.5 Ang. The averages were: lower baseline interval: 225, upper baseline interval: 222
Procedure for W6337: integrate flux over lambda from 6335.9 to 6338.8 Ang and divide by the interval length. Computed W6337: 224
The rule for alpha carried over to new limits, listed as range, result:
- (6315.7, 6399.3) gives 222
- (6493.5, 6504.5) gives 220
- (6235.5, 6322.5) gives 221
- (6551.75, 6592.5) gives 223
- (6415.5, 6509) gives 211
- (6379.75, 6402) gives 217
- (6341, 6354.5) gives 228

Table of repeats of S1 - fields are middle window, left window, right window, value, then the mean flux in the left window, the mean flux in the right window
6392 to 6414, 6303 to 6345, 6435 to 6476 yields 0.7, 223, 215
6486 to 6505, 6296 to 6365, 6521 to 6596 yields 0.1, 223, 219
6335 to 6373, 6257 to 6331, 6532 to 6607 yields -1.1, 220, 219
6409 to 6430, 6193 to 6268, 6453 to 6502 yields 2.8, 218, 216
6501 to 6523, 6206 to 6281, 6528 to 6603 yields 0.4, 219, 219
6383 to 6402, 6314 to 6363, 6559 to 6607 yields 0.6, 225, 223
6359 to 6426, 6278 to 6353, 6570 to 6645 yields 3.6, 222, 219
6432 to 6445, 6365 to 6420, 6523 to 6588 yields 0.0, 210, 219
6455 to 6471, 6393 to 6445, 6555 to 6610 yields -0.5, 203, 222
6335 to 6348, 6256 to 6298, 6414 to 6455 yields -0.9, 221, 203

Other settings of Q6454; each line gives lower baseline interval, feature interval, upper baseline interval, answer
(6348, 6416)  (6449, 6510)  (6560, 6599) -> 1.2 Ang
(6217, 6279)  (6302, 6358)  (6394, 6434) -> -3.5 Ang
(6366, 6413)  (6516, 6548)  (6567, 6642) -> 0.4 Ang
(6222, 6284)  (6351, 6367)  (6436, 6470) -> -0.6 Ang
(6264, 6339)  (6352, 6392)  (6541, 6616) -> 0.0 Ang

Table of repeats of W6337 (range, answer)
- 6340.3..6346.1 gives 230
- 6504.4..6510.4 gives 217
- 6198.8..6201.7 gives 218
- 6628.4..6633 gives 215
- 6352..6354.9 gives 224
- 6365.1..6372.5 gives 222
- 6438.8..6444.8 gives 212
